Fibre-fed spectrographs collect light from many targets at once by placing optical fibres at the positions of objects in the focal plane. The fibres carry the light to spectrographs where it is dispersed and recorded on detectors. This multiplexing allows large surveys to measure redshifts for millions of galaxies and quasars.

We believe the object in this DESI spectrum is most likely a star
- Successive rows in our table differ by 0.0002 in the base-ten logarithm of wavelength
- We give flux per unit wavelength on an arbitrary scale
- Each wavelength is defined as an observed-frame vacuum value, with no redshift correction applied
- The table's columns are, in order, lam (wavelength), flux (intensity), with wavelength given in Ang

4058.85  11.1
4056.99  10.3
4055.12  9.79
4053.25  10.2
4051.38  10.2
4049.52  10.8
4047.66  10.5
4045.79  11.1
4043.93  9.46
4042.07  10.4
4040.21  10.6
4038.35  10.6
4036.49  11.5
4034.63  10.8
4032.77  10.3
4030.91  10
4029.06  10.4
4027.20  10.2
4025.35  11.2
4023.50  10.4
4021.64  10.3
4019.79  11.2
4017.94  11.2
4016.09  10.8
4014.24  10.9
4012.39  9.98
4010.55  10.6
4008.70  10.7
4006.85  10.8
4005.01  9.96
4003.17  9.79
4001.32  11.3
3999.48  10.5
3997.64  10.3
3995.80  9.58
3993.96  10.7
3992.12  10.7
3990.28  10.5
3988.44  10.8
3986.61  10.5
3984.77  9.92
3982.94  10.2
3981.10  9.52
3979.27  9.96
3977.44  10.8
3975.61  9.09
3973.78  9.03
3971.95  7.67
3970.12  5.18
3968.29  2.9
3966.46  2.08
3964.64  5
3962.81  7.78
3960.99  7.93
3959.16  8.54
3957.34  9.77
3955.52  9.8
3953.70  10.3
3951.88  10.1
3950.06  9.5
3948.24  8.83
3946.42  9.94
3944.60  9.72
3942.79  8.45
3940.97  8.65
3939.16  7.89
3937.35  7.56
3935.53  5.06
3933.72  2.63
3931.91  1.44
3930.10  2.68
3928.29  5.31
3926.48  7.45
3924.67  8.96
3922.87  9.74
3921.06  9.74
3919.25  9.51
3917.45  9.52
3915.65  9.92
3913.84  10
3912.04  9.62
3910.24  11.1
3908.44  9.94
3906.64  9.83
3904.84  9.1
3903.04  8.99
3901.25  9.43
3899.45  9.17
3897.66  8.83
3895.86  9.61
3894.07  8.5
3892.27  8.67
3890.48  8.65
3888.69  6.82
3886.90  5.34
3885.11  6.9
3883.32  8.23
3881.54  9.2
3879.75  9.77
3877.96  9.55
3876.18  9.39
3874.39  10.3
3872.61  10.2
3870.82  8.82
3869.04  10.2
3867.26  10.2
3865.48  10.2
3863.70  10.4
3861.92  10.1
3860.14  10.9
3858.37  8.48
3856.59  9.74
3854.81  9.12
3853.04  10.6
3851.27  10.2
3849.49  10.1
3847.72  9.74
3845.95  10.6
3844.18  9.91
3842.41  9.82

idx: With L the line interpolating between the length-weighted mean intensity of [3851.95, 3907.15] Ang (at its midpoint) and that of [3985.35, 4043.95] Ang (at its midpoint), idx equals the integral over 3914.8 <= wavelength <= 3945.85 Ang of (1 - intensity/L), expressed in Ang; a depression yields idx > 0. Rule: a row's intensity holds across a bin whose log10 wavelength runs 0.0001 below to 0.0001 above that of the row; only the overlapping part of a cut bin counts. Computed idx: 7.6 Ang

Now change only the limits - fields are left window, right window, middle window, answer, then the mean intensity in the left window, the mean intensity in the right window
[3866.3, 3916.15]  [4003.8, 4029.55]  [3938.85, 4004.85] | 7.2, 9.15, 10.6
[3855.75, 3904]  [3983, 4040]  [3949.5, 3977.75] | 6.4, 9.13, 10.5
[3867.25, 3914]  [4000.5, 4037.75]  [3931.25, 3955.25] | 4.7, 9.09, 10.6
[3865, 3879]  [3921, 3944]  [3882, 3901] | 1.3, 9.84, 6.51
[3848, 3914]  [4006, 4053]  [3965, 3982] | 4.8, 9.35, 10.6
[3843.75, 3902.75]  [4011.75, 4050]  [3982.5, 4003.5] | -0.3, 9.32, 10.6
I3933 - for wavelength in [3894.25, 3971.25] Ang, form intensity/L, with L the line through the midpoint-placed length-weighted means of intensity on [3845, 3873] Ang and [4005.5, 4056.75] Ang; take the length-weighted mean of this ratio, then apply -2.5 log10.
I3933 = 0.26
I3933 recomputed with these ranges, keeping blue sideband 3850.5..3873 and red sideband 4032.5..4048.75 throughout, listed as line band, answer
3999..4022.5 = -0.01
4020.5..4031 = 0.01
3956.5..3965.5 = 0.30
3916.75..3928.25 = 0.15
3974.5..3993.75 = 0.02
